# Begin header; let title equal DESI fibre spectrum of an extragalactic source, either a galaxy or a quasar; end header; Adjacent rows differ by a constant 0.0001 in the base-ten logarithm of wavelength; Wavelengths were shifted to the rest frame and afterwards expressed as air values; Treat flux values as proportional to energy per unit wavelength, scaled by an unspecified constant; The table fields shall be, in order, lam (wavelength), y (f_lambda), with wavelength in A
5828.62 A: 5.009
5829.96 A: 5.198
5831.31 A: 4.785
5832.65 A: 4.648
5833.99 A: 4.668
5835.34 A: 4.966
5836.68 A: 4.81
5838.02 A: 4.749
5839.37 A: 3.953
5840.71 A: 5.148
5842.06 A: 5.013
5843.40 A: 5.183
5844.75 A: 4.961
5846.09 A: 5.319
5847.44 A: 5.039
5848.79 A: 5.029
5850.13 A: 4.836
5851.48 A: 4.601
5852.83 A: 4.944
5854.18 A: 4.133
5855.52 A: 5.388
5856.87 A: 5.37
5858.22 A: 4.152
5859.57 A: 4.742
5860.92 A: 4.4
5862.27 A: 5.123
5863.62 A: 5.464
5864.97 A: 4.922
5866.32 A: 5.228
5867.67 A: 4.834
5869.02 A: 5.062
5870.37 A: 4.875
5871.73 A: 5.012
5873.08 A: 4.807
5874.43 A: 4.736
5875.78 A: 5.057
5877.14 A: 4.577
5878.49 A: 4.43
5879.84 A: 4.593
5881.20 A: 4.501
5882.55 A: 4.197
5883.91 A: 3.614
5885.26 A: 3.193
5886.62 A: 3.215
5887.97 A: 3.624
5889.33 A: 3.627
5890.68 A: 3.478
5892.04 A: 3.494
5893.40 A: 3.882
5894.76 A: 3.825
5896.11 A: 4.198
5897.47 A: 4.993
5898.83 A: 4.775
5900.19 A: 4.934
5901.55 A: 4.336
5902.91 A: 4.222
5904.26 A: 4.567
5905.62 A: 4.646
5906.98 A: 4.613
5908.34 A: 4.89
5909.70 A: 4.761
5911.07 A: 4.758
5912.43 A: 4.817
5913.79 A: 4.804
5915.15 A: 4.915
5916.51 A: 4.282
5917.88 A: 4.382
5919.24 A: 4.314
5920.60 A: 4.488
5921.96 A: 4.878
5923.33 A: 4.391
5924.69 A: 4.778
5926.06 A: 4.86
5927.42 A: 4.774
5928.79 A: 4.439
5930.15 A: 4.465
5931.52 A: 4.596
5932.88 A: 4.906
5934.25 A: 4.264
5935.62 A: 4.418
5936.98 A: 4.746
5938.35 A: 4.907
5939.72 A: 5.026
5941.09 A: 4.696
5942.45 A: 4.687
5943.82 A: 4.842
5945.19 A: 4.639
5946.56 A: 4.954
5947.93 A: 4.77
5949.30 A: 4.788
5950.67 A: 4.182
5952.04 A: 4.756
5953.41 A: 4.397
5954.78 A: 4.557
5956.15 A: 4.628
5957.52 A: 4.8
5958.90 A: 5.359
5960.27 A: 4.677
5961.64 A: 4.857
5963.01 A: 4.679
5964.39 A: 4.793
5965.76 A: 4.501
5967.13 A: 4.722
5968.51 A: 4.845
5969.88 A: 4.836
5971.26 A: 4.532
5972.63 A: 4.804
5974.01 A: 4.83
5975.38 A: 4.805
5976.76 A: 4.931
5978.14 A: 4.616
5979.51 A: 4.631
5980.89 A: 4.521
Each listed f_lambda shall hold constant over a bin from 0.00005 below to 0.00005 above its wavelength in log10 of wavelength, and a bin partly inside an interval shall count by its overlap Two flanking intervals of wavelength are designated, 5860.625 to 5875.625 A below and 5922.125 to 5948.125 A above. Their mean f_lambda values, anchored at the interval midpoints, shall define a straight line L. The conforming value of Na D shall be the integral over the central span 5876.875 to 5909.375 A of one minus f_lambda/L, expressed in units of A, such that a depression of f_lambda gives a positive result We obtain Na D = 4.5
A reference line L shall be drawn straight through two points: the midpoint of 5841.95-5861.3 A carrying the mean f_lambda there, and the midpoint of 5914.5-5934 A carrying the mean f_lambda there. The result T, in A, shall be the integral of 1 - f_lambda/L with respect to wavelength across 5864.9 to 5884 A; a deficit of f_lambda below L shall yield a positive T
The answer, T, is 0.3 A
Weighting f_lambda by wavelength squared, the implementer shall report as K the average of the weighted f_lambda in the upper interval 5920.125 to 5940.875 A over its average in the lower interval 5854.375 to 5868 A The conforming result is 0.97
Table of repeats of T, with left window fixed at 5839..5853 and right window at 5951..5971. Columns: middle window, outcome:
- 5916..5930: 0.7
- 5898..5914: 0.5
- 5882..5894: 3.1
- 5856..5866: 0.0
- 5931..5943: 0.2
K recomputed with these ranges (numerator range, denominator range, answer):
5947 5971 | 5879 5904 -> 1.19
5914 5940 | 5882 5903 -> 1.18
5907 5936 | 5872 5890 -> 1.12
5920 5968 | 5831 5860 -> 1.00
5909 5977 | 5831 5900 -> 1.05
